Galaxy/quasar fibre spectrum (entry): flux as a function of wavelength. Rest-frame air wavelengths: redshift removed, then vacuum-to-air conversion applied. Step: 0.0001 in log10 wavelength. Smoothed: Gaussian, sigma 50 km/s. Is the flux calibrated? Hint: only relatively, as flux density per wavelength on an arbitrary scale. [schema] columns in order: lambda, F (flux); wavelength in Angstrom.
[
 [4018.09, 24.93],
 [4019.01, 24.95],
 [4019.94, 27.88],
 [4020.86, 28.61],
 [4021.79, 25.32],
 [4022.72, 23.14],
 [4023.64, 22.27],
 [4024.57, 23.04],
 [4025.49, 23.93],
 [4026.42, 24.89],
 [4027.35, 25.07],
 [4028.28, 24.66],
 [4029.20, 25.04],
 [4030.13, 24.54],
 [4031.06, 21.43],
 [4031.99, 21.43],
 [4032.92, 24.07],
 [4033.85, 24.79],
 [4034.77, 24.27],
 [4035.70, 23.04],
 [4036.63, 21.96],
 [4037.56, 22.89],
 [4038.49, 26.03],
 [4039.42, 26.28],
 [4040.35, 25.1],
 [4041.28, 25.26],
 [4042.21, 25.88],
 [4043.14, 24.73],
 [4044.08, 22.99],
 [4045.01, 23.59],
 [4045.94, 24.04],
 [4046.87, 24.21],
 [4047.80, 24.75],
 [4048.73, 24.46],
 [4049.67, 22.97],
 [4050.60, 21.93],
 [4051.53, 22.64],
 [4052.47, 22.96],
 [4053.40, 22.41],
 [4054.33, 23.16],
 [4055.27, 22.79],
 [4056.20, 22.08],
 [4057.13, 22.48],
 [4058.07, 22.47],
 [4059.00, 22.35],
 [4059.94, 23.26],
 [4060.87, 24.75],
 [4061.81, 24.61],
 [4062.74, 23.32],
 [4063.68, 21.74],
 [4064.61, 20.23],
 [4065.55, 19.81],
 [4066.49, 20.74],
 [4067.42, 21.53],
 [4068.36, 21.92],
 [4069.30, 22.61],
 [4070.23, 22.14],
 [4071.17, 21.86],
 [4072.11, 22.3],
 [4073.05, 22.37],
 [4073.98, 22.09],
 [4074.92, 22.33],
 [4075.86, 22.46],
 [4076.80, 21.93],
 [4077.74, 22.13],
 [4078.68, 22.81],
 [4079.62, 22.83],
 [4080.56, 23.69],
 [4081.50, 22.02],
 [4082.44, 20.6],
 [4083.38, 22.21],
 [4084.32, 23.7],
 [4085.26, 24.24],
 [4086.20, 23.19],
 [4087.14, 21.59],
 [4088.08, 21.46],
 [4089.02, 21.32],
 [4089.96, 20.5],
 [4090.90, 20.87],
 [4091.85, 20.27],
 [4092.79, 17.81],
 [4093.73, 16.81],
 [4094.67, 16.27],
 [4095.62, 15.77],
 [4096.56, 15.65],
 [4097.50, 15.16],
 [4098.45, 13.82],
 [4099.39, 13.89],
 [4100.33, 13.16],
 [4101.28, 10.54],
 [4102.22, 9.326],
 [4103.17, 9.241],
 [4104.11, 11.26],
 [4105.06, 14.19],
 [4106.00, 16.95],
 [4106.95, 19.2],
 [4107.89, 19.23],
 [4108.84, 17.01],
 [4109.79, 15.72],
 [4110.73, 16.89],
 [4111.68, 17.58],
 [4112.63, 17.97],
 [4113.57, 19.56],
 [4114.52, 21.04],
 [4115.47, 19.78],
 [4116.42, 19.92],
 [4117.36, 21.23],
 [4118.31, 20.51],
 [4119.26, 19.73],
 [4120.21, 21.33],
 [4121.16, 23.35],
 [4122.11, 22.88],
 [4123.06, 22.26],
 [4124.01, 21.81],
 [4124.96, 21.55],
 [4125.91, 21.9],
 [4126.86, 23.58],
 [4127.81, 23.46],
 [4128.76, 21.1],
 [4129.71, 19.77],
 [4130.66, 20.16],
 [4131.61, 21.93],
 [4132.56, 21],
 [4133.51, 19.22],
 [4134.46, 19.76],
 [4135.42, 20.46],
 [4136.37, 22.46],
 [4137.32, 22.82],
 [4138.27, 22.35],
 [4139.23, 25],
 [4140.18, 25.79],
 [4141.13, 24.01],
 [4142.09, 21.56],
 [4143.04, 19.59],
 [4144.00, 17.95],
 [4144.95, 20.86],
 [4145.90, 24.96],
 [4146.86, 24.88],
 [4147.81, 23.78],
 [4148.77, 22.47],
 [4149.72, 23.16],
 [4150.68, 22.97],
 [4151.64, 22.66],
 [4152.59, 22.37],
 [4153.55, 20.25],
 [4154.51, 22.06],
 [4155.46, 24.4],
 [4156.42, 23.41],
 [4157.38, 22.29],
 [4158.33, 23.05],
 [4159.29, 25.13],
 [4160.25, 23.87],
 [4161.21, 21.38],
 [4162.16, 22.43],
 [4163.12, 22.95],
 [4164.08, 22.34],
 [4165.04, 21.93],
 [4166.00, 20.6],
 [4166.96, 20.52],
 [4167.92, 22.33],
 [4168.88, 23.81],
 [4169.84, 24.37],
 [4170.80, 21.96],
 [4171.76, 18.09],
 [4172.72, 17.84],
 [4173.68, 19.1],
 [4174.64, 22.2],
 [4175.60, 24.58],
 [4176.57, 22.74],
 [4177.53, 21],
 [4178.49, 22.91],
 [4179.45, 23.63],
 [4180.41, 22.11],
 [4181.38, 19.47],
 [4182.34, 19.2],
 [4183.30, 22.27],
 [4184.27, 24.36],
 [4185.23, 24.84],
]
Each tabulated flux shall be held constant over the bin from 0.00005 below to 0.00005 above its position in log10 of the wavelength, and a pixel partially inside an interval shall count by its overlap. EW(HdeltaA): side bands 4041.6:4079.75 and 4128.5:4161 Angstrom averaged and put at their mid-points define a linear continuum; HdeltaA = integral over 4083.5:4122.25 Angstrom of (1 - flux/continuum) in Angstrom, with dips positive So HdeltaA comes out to 7.7 Angstrom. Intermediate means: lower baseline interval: 22.8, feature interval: 18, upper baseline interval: 22.3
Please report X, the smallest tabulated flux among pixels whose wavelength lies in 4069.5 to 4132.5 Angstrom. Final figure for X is 9.241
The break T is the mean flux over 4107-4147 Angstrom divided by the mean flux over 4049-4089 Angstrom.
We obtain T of 0.9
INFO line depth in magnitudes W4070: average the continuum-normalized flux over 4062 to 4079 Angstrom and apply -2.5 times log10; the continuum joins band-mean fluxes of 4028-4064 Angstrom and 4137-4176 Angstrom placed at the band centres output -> 0.068 mag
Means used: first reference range 23.6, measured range 21.9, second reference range 22.4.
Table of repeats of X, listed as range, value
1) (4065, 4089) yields 19.81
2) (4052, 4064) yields 21.74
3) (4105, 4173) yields 14.19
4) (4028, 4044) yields 21.43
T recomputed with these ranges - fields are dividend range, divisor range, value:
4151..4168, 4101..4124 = 1.25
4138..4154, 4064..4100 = 1.10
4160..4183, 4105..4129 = 1.08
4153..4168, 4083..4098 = 1.13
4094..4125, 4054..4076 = 0.78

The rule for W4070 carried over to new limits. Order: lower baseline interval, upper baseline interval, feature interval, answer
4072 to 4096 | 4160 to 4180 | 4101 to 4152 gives 0.073 mag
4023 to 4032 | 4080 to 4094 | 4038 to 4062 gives -0.041 mag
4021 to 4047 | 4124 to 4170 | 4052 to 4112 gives 0.177 mag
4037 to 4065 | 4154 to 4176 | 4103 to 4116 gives 0.320 mag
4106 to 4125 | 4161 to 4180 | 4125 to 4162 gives -0.073 mag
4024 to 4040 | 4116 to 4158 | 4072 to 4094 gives 0.061 mag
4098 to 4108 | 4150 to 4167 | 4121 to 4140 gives -0.216 mag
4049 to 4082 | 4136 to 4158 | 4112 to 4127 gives 0.077 mag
